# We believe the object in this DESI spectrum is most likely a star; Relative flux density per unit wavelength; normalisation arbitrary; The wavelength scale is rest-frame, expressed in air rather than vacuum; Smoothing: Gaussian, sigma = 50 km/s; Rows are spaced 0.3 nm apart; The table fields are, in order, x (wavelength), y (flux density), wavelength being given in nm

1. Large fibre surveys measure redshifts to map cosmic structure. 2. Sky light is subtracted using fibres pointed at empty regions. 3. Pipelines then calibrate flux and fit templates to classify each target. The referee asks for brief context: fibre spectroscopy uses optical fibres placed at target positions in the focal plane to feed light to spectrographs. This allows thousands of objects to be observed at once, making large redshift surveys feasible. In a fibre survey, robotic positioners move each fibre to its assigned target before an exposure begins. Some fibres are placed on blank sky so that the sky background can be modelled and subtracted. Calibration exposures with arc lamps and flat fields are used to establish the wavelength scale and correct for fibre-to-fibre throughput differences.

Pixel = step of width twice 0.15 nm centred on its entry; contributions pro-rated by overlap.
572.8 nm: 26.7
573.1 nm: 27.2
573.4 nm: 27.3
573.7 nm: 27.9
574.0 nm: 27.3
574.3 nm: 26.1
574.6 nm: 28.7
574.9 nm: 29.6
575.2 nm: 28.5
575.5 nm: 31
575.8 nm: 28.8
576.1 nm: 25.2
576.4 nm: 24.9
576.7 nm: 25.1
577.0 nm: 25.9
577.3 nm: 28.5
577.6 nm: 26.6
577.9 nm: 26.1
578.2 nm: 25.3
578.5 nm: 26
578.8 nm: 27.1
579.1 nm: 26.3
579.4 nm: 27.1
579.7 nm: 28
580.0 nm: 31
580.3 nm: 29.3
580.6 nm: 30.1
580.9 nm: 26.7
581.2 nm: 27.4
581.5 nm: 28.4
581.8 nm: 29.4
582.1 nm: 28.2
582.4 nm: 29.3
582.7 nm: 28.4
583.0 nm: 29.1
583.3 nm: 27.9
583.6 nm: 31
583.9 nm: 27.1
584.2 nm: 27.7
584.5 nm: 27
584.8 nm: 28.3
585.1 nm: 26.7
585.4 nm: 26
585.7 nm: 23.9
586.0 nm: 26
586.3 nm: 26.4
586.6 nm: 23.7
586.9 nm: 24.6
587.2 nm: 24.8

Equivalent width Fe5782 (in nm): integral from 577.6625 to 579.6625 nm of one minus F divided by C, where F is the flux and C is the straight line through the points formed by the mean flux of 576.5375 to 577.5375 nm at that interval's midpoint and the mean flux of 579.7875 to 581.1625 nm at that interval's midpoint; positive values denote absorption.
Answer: 0.09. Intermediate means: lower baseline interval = 26.5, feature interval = 26.4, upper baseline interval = 29.1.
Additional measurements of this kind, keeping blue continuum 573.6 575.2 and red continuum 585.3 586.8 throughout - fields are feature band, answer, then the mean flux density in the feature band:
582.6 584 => -0.16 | 28.8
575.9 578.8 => 0.13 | 26.1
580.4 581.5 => -0.07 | 28.2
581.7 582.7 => -0.11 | 28.9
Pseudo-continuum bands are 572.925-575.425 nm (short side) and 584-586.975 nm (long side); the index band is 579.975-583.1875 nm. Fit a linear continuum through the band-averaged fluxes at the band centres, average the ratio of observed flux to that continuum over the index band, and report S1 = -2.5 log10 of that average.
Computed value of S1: -0.08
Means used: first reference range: 27.9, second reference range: 26.1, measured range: 28.8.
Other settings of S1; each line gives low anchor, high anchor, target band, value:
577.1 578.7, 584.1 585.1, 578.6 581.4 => -0.05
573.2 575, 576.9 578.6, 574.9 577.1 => -0.01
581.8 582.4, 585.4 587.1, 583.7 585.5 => -0.03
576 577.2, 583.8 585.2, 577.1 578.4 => -0.04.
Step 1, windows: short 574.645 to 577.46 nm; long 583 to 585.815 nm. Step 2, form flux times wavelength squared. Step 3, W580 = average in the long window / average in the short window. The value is 1.02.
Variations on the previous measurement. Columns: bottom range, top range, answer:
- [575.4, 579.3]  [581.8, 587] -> 1.05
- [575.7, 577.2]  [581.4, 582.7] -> 1.13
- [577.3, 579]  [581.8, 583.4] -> 1.10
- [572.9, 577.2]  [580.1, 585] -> 1.07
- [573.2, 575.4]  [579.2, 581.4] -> 1.04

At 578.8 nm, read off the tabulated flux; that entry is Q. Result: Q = 27.1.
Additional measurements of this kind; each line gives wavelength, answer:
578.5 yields 26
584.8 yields 28.3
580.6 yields 30.1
